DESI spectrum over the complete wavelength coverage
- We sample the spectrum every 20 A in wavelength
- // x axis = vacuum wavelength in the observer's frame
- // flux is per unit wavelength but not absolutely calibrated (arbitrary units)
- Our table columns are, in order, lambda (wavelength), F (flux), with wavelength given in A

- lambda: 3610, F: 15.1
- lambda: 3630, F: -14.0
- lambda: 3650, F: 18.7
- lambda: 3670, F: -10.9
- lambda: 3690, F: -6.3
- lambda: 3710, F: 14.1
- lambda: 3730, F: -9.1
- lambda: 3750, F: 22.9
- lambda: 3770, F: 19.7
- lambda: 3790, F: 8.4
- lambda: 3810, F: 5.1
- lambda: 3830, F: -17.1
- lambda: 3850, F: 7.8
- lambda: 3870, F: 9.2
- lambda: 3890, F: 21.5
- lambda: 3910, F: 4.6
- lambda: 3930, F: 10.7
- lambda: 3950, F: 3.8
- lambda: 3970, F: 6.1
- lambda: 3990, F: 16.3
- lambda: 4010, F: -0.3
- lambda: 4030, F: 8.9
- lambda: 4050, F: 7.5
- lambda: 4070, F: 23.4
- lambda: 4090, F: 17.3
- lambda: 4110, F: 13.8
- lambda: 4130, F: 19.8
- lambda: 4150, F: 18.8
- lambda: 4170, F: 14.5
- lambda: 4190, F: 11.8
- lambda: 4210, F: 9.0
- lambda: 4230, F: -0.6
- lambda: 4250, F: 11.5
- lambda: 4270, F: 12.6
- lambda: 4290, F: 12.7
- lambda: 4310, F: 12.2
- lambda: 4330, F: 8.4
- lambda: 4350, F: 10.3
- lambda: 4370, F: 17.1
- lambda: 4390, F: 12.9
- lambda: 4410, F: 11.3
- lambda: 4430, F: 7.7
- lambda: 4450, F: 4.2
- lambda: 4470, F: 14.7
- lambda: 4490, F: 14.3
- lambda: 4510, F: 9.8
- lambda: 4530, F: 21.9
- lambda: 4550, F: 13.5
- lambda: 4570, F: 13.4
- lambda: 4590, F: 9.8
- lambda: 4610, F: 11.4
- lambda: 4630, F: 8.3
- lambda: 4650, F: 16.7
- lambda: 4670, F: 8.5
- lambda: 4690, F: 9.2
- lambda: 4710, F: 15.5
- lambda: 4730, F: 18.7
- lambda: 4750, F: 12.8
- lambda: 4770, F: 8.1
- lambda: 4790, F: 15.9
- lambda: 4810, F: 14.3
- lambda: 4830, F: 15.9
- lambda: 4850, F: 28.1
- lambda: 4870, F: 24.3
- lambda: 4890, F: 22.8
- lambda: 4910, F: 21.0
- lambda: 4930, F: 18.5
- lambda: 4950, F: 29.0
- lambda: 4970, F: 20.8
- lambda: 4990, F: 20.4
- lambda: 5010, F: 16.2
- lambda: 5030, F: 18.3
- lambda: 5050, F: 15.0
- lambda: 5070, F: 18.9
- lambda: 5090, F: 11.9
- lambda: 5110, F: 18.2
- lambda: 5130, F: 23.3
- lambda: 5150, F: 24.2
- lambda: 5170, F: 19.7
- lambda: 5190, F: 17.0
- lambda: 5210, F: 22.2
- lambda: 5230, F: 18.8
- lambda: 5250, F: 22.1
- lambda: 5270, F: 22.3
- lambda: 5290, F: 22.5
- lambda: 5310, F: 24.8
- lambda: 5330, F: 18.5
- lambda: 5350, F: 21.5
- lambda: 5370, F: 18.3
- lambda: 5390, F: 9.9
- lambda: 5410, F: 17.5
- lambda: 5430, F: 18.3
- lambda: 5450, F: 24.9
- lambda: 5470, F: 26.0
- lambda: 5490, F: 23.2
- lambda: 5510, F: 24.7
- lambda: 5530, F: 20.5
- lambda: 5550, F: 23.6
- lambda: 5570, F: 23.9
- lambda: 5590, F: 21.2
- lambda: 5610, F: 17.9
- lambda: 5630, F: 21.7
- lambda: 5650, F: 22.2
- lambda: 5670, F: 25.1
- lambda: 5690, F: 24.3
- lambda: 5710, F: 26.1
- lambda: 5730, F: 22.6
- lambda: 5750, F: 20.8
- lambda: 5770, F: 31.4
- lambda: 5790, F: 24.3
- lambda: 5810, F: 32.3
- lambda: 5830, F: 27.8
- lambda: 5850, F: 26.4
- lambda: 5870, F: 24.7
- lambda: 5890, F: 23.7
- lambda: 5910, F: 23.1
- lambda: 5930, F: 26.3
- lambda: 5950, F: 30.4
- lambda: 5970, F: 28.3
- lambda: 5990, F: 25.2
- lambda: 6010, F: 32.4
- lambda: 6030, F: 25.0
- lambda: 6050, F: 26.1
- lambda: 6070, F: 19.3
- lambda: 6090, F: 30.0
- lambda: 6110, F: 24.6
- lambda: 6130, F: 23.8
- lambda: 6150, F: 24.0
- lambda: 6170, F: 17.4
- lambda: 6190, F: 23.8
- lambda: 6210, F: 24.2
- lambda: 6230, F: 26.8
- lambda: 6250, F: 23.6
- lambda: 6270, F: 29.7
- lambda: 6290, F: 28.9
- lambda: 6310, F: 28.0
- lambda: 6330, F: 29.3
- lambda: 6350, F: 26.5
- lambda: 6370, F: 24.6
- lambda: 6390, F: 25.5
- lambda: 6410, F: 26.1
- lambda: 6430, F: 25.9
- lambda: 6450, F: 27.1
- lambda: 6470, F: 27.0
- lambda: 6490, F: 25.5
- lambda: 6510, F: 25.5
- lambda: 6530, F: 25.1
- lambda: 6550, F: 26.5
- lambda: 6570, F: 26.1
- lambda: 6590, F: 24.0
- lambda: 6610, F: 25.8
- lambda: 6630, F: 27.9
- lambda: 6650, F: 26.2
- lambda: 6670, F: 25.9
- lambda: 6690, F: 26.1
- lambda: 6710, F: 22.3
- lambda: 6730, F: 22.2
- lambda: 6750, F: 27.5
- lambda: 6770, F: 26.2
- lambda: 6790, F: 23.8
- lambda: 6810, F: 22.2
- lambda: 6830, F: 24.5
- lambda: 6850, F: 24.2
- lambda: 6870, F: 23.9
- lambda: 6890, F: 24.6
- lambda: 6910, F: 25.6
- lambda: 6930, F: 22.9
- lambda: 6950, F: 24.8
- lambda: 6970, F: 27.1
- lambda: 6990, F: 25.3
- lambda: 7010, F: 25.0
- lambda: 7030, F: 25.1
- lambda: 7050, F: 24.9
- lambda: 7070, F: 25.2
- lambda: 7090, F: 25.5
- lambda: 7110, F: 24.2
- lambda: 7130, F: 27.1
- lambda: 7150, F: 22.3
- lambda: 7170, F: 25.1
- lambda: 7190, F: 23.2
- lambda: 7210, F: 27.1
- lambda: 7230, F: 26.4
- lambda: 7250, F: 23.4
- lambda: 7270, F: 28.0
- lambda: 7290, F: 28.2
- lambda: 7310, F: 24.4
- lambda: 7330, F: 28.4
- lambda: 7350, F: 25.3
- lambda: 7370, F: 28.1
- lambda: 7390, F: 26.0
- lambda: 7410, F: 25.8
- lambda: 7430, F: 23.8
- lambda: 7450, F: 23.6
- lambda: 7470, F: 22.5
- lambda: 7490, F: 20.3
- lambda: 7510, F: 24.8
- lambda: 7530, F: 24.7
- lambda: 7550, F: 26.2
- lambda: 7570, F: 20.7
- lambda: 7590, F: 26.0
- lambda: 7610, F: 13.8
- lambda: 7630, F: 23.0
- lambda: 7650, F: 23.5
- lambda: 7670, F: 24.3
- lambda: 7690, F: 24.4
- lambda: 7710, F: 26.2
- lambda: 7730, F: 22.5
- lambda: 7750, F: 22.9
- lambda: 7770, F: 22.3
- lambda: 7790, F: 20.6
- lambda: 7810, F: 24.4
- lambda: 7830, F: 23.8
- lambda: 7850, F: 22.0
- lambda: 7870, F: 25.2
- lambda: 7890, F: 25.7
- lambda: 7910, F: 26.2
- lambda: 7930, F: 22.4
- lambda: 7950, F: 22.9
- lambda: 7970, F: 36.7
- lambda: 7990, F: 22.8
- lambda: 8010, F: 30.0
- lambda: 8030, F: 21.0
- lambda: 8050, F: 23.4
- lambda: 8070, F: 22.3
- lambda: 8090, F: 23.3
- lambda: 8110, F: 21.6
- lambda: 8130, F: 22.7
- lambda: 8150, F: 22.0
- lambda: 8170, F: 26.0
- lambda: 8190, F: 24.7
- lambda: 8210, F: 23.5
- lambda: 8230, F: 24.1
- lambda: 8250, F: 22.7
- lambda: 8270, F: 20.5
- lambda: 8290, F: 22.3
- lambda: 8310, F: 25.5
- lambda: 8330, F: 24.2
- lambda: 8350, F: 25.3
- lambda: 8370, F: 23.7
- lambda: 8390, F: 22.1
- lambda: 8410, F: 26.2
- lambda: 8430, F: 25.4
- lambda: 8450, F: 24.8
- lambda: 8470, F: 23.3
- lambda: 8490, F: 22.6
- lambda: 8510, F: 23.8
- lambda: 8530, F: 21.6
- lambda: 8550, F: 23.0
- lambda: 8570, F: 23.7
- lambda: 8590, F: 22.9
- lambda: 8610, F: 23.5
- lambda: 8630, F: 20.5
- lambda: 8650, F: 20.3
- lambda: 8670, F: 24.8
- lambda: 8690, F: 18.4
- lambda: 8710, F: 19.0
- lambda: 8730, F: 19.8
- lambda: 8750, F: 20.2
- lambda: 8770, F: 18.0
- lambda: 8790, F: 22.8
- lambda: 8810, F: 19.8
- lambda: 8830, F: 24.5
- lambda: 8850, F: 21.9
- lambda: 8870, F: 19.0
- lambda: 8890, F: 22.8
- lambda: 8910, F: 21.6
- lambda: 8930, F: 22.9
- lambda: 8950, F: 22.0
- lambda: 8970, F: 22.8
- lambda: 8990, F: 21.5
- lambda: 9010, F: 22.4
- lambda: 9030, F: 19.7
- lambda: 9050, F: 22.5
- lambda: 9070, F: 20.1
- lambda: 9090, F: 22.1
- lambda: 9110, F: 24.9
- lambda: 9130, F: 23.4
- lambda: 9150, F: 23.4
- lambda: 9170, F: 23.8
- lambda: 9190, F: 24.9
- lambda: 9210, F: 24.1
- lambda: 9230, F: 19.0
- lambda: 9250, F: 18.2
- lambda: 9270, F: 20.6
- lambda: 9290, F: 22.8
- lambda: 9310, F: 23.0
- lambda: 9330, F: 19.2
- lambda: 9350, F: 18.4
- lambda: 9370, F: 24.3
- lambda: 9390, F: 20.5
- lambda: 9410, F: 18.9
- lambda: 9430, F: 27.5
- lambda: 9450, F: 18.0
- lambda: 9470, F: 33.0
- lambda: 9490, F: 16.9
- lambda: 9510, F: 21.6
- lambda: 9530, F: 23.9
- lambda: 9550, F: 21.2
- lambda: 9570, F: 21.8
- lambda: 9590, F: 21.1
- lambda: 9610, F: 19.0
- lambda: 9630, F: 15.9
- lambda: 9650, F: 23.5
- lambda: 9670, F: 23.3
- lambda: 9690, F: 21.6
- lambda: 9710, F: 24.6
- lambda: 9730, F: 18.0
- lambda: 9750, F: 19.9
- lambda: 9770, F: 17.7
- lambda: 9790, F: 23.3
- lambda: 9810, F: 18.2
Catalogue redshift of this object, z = 0.21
